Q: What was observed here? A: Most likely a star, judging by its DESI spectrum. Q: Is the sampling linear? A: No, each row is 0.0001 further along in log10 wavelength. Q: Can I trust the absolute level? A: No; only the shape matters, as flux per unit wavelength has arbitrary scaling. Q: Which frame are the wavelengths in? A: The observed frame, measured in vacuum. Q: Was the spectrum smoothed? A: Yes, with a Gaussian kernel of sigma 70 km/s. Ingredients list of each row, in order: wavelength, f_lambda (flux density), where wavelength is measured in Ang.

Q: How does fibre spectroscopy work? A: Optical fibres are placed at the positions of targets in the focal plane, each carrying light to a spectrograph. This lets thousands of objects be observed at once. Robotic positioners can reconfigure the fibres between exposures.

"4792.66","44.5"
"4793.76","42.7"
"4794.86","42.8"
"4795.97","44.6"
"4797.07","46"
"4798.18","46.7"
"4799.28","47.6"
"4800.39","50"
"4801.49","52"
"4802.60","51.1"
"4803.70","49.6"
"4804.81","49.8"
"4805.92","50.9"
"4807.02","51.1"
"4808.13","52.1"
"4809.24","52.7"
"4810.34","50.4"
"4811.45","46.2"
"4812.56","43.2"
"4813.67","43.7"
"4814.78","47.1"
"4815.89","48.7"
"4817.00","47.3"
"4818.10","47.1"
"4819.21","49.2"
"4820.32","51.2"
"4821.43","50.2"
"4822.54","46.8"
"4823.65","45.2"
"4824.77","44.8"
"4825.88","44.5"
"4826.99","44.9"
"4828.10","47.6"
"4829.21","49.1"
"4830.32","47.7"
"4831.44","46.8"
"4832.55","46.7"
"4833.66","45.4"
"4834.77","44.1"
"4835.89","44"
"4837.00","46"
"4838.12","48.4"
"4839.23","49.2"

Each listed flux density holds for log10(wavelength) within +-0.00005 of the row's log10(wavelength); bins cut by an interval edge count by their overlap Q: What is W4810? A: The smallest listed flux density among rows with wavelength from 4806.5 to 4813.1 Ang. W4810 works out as 43.2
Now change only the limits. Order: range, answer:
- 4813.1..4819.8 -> 43.7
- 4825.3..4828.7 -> 44.5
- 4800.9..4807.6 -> 49.6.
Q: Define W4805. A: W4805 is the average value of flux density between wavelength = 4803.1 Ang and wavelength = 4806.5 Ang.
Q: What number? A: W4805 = 50.2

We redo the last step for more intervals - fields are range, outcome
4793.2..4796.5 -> 43.4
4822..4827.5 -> 45.2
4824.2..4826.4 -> 44.5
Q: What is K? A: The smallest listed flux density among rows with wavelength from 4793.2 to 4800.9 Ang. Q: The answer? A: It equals 42.7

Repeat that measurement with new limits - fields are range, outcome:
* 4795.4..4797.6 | 44.6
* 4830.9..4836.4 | 44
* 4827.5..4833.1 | 46.7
